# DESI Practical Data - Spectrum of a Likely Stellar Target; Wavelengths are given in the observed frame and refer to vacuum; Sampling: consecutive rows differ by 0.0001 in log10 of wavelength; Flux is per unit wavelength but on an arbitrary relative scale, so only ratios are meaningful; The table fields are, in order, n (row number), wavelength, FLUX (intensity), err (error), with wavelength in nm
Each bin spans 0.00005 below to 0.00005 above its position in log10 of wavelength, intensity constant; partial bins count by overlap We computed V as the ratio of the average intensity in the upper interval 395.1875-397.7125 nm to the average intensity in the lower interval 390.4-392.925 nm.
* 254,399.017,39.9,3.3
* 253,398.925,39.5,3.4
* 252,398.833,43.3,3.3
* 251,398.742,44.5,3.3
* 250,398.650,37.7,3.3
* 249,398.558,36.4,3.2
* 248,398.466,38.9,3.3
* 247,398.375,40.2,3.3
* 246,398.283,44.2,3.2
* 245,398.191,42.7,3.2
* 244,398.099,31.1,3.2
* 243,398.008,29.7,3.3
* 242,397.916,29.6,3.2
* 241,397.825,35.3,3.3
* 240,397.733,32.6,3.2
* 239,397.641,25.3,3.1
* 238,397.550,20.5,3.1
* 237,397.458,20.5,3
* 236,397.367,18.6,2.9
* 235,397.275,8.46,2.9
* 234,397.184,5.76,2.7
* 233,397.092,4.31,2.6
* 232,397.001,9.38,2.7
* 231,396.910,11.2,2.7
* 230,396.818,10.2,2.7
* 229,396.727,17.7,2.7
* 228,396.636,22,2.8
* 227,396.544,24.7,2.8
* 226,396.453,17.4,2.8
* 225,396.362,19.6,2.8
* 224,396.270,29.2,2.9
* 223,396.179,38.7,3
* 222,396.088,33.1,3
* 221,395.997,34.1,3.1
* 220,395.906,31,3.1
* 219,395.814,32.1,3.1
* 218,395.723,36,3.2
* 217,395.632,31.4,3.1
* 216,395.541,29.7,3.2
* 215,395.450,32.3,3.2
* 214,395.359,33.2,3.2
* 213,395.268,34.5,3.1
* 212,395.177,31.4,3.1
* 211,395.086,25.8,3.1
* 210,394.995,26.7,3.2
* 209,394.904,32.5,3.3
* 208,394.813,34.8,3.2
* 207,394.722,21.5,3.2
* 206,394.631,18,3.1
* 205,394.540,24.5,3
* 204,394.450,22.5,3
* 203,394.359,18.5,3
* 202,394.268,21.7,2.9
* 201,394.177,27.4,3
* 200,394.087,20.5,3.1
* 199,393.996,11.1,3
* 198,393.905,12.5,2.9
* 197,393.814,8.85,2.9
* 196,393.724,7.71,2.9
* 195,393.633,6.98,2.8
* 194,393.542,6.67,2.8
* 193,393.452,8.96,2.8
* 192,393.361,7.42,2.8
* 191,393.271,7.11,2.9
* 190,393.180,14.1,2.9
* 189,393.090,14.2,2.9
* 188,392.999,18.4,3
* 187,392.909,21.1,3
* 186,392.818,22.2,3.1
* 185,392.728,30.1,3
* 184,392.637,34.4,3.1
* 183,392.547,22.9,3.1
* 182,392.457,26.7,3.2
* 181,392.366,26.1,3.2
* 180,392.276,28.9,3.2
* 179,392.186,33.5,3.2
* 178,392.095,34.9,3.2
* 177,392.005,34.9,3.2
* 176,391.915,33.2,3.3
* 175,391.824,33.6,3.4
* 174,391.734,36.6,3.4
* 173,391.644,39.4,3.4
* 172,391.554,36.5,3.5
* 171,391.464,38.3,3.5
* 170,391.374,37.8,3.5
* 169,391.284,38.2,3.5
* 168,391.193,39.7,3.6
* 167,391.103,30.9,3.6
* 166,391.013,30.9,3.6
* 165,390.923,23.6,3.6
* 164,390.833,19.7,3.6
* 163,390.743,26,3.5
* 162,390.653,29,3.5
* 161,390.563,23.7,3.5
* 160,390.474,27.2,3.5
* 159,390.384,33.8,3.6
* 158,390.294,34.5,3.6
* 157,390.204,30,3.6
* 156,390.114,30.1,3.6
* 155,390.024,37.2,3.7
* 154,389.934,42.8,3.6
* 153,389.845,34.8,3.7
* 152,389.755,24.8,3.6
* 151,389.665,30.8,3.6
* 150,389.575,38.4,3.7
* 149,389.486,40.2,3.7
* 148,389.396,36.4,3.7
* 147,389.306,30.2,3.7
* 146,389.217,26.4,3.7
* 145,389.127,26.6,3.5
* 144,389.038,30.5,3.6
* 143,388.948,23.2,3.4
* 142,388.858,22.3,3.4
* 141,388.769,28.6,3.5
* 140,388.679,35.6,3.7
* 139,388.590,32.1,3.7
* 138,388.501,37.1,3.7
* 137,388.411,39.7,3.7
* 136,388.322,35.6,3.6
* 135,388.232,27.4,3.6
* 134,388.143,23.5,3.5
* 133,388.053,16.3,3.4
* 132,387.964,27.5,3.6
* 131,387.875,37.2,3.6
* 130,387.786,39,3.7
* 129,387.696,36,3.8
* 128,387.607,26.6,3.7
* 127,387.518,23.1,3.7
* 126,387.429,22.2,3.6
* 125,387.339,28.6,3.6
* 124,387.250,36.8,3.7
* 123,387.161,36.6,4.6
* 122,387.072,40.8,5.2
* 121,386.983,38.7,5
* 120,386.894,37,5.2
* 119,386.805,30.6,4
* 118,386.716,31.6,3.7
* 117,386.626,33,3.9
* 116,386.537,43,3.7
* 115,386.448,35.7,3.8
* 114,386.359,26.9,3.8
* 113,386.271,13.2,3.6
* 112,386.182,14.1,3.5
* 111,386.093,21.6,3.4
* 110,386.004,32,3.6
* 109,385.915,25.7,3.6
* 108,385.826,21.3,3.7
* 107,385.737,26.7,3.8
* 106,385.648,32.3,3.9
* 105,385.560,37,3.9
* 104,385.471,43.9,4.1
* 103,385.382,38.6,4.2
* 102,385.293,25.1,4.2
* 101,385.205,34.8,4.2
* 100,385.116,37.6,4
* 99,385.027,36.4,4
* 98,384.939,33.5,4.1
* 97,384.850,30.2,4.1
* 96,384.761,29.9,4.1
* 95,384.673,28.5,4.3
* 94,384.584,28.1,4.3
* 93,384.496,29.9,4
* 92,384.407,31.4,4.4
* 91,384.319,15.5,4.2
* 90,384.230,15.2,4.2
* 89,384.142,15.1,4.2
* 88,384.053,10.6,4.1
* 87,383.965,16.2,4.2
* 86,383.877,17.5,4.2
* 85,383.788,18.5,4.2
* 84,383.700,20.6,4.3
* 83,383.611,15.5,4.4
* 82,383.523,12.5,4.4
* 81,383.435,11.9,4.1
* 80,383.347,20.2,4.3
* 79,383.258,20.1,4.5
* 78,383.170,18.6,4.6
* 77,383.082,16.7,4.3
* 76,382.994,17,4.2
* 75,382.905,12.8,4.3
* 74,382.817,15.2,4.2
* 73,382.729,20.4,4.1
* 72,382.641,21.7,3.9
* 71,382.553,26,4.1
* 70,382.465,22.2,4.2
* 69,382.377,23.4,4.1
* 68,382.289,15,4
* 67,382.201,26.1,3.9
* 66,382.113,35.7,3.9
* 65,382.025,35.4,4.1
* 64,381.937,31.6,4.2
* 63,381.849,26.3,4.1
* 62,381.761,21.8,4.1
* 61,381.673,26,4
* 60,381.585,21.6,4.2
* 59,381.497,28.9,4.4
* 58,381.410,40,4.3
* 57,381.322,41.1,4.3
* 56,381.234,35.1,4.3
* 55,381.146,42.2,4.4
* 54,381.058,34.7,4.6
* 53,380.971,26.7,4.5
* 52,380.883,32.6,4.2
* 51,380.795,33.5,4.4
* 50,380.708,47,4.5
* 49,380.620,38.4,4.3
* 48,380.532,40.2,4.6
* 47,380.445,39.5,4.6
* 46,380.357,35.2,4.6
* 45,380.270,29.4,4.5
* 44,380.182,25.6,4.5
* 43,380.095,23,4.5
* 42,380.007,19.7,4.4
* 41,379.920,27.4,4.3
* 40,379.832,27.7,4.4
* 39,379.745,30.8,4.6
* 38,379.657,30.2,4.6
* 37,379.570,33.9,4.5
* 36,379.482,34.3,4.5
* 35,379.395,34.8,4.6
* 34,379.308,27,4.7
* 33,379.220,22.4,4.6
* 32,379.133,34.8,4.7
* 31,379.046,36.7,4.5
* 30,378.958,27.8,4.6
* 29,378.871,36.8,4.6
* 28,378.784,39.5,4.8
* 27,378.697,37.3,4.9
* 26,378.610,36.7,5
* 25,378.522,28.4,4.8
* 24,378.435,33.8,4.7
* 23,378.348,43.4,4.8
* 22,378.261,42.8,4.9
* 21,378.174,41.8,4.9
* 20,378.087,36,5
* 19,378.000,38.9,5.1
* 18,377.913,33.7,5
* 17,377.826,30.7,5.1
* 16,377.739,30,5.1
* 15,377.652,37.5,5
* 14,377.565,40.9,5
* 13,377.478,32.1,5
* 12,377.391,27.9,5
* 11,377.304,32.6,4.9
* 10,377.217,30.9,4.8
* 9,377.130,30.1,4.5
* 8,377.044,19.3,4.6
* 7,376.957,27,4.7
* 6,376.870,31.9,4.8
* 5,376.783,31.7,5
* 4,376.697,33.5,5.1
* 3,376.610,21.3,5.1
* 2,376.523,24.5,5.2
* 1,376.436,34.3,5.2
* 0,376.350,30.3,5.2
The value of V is 0.76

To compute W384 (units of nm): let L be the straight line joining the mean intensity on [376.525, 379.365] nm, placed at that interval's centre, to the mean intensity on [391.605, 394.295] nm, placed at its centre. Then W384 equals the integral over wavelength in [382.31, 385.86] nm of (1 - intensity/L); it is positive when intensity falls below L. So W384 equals 0.56 nm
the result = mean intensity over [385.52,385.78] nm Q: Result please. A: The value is 32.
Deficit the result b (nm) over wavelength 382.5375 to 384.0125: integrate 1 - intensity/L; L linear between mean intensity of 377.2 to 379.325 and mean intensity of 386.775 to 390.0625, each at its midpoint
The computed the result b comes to 0.697 nm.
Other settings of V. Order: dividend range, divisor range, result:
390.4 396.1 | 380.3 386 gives 0.96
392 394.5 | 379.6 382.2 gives 0.61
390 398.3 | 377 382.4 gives 0.79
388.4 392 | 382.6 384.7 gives 1.73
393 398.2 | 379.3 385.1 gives 0.83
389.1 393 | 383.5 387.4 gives 1.12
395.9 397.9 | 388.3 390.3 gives 0.66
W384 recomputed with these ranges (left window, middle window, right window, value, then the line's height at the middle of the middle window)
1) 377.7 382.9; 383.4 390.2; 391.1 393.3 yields 0.281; 30.3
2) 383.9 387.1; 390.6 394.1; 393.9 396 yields 0.390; 27.5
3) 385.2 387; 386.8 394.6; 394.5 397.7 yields -0.034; 27.5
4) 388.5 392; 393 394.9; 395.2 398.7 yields 0.846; 29.3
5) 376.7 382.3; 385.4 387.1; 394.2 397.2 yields -0.088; 29.3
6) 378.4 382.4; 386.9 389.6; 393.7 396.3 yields -0.245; 28.8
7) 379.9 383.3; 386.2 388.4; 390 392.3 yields -0.030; 30.6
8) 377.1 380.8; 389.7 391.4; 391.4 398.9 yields -0.202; 27.9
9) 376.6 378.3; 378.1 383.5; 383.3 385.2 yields -0.278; 27.9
